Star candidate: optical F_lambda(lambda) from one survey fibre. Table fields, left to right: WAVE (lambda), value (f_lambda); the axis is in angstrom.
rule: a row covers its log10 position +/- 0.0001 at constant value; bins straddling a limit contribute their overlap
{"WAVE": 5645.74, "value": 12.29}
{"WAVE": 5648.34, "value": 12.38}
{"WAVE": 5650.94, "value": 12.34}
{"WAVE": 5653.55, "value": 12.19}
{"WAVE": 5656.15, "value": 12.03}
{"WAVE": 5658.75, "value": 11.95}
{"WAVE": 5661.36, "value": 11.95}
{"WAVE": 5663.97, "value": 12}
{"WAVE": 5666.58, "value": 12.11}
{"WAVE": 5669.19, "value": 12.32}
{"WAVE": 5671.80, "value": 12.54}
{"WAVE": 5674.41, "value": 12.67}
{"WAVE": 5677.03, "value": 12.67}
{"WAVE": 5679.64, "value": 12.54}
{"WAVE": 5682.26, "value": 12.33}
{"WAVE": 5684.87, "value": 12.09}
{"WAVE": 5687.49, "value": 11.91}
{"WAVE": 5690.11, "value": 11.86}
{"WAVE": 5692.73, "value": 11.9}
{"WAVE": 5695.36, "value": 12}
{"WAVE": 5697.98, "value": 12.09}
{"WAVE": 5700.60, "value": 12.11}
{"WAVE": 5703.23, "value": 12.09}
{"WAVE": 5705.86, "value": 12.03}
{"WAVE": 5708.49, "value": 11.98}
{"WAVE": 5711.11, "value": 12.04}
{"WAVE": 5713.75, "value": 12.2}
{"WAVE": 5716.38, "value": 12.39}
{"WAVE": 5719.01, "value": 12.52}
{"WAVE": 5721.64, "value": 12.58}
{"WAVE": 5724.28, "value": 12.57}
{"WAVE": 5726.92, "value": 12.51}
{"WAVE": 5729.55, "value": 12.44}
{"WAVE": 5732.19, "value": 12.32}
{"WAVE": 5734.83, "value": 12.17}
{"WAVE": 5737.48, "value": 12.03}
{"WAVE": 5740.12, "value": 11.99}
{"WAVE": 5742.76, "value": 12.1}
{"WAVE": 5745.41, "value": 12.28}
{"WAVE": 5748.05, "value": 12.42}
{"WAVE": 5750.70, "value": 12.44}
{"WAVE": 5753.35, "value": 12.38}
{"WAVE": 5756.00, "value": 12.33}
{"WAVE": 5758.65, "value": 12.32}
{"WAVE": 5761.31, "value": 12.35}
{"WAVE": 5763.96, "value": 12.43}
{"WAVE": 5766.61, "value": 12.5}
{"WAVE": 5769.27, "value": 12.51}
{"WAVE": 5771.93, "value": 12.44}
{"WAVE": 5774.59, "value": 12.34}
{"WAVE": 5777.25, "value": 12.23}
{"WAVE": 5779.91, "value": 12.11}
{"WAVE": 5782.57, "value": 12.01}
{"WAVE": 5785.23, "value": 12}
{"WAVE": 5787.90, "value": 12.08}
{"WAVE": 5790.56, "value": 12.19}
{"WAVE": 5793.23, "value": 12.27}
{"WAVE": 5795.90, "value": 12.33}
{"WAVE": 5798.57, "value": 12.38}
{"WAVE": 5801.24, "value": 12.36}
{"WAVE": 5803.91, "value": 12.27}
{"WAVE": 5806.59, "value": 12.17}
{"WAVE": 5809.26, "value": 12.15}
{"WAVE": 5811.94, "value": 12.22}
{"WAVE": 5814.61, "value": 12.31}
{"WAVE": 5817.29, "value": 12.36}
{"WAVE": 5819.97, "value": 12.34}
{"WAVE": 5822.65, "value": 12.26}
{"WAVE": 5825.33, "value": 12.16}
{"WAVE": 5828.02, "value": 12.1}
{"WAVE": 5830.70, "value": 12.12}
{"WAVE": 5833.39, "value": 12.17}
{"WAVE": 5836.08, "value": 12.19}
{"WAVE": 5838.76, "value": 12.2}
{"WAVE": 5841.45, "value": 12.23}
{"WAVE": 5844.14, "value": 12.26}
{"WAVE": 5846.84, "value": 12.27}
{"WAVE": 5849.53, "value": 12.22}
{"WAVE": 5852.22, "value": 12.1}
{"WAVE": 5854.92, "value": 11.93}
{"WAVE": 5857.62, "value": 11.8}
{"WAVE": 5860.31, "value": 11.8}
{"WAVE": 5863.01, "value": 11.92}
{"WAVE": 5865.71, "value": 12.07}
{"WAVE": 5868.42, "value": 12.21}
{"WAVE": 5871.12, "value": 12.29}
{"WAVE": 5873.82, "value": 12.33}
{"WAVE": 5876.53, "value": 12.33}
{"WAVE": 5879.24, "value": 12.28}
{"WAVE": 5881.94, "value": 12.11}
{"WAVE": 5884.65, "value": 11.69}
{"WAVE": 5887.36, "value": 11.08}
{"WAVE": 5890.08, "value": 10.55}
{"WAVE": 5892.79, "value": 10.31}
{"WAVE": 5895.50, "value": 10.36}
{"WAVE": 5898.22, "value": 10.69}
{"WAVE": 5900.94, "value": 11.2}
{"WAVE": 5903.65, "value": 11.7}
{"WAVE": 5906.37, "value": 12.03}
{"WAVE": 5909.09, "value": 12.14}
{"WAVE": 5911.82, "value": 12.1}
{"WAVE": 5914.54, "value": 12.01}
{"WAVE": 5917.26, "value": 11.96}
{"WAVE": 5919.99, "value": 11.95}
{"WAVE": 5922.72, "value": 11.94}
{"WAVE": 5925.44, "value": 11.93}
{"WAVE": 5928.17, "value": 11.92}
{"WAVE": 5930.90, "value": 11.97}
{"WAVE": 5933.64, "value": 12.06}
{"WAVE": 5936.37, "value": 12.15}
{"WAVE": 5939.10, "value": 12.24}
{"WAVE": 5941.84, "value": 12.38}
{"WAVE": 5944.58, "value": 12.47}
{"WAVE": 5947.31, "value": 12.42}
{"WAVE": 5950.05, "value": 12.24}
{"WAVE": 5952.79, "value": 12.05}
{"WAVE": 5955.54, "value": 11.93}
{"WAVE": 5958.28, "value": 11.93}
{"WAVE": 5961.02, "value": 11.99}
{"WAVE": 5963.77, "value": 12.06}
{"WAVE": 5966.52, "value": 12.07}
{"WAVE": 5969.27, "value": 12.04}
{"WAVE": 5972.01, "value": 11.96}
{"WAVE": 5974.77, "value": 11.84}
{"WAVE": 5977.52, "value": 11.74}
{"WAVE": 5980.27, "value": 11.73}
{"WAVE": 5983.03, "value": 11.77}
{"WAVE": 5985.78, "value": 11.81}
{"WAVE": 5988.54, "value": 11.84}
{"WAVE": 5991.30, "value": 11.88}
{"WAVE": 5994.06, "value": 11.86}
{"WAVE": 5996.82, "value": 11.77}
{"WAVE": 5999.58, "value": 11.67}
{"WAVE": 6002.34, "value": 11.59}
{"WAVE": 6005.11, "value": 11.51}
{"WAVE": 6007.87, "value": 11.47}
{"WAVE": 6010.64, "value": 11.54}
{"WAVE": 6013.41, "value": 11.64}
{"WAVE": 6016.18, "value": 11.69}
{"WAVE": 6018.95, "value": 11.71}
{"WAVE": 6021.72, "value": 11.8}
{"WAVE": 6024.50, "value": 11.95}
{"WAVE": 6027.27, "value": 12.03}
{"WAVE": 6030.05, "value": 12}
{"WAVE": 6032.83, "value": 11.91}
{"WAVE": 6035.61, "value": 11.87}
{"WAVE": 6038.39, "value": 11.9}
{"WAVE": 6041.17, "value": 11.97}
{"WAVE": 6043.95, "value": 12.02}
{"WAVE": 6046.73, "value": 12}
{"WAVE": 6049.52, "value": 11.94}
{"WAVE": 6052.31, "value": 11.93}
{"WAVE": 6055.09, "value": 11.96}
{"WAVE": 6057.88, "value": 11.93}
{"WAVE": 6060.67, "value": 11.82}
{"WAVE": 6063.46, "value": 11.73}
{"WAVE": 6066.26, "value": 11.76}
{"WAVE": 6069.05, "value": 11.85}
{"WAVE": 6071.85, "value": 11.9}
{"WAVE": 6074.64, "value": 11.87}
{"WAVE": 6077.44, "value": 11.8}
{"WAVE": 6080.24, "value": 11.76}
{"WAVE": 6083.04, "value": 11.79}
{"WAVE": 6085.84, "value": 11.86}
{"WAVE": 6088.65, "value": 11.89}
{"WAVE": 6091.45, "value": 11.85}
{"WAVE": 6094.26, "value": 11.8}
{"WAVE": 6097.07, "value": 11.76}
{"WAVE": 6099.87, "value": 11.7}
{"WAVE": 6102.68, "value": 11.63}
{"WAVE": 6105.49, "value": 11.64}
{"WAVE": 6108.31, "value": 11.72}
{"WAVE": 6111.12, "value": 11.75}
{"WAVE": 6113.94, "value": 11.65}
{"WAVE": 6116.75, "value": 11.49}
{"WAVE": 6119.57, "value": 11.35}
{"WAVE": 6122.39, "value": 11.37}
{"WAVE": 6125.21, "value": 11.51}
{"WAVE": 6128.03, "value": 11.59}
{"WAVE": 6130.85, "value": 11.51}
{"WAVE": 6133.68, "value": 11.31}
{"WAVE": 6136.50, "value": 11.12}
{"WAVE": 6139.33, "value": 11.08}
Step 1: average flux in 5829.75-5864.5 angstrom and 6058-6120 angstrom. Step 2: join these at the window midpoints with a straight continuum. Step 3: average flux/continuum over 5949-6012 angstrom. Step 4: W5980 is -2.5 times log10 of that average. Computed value 0.01 mag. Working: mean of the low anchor 12.1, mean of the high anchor 11.8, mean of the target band 11.8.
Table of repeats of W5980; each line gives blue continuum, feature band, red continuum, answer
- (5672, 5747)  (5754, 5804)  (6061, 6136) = -0.01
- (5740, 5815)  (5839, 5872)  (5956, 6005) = 0.00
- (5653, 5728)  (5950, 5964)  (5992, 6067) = -0.01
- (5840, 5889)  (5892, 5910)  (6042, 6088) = 0.07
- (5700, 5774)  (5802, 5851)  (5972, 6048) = -0.01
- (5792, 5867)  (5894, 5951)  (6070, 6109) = 0.01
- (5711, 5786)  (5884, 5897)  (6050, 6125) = 0.13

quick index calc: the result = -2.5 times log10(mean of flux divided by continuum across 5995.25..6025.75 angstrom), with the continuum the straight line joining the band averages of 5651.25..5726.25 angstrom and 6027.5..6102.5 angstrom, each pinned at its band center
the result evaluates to 0.02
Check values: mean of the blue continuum 12.2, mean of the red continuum 11.9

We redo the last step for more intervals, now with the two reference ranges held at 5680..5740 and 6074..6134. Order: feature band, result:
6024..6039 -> -0.02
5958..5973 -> -0.02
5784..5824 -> -0.02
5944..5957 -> -0.03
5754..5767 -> -0.02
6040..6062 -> -0.02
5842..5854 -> -0.02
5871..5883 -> -0.03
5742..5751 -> -0.01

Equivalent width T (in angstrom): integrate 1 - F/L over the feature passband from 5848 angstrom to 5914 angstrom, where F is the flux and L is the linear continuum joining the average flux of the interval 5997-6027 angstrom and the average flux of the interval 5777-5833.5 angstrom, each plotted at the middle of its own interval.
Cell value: 1.6 angstrom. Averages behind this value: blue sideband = 12.2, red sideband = 11.7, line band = 11.7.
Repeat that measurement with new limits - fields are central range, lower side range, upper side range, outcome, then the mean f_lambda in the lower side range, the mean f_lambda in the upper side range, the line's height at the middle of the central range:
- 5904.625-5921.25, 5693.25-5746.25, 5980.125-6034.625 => -0.2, 12.2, 11.8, 11.9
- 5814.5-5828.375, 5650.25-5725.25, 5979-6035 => -0.3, 12.2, 11.8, 12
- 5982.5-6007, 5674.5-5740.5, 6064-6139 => 0.1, 12.2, 11.7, 11.8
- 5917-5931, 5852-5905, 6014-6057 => -0.3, 11.6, 11.9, 11.7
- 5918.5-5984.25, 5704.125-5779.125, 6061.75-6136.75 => -0.5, 12.3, 11.7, 11.9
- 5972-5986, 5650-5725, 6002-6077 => 0.1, 12.2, 11.8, 11.9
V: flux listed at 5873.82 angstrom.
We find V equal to 12.33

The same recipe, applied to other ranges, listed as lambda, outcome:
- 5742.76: 12.1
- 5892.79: 10.31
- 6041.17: 11.97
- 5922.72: 11.94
